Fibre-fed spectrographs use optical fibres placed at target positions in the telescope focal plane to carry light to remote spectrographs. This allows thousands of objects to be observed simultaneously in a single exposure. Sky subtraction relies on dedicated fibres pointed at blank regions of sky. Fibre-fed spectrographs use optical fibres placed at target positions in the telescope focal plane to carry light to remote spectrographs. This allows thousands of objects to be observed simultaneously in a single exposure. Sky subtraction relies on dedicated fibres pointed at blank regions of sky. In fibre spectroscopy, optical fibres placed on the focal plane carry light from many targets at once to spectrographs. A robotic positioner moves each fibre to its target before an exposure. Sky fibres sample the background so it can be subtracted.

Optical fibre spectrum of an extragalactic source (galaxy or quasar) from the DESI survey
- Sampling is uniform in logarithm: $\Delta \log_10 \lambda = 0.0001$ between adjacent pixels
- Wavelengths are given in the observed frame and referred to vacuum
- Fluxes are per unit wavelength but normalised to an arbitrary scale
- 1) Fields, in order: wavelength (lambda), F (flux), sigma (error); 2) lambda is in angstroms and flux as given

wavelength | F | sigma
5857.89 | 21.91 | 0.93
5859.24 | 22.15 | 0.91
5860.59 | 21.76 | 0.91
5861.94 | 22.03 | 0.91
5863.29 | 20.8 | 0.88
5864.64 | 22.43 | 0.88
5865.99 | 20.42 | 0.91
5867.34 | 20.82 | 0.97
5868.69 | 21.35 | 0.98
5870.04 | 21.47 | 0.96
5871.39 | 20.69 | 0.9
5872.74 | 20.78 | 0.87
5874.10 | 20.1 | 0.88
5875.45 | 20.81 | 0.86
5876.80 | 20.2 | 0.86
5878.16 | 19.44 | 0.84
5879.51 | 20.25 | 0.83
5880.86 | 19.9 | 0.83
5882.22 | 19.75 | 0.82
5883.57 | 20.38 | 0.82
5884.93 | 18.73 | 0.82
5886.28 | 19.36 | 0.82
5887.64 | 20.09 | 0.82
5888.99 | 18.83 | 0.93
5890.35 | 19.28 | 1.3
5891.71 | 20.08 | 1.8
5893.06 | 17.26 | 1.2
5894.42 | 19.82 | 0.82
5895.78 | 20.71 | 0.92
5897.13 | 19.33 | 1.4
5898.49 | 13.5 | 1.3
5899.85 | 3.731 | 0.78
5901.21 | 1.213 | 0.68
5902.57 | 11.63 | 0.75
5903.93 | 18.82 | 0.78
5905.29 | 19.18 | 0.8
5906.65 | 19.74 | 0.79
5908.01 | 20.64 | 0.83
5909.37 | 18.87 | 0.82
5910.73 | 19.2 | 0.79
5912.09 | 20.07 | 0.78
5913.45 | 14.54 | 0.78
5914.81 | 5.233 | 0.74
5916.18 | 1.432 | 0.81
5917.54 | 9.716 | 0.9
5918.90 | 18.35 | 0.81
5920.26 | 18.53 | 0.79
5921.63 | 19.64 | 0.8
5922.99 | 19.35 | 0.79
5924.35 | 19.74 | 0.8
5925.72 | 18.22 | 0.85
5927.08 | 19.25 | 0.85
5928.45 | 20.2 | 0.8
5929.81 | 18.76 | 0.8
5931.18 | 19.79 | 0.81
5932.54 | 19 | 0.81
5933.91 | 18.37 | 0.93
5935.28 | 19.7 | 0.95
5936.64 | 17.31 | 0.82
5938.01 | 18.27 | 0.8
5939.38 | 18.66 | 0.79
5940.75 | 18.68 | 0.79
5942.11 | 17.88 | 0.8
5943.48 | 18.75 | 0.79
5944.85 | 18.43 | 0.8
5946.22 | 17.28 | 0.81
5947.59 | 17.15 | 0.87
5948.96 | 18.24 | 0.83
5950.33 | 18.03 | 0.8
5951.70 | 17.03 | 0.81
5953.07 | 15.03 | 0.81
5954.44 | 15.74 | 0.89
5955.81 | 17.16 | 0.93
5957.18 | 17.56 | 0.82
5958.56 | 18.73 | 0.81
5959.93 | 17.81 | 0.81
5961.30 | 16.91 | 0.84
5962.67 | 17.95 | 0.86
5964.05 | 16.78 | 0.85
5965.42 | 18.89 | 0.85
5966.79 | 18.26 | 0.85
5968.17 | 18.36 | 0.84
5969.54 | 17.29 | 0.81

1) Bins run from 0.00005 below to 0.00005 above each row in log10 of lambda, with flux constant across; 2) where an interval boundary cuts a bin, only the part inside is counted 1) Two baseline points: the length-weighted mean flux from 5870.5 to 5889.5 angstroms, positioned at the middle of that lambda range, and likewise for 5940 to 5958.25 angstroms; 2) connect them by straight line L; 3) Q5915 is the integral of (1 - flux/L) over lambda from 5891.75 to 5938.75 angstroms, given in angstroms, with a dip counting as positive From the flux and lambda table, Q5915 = 5.4 angstroms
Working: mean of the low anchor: 20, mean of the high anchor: 17.5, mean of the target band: 16.5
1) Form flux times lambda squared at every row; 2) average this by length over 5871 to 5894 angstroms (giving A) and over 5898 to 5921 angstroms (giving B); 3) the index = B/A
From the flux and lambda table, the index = 0.7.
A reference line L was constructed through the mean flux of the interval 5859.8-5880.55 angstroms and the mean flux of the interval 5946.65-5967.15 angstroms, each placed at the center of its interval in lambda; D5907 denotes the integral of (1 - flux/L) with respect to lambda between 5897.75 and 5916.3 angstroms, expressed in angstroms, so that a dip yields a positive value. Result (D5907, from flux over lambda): 5.3 angstroms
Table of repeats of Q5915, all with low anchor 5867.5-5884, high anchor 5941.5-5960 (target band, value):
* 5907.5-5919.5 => 3.1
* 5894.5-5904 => 3.3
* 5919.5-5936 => -0.7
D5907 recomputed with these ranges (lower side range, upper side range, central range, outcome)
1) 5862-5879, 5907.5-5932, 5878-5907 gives 2.76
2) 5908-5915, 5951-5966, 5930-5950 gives -1.56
